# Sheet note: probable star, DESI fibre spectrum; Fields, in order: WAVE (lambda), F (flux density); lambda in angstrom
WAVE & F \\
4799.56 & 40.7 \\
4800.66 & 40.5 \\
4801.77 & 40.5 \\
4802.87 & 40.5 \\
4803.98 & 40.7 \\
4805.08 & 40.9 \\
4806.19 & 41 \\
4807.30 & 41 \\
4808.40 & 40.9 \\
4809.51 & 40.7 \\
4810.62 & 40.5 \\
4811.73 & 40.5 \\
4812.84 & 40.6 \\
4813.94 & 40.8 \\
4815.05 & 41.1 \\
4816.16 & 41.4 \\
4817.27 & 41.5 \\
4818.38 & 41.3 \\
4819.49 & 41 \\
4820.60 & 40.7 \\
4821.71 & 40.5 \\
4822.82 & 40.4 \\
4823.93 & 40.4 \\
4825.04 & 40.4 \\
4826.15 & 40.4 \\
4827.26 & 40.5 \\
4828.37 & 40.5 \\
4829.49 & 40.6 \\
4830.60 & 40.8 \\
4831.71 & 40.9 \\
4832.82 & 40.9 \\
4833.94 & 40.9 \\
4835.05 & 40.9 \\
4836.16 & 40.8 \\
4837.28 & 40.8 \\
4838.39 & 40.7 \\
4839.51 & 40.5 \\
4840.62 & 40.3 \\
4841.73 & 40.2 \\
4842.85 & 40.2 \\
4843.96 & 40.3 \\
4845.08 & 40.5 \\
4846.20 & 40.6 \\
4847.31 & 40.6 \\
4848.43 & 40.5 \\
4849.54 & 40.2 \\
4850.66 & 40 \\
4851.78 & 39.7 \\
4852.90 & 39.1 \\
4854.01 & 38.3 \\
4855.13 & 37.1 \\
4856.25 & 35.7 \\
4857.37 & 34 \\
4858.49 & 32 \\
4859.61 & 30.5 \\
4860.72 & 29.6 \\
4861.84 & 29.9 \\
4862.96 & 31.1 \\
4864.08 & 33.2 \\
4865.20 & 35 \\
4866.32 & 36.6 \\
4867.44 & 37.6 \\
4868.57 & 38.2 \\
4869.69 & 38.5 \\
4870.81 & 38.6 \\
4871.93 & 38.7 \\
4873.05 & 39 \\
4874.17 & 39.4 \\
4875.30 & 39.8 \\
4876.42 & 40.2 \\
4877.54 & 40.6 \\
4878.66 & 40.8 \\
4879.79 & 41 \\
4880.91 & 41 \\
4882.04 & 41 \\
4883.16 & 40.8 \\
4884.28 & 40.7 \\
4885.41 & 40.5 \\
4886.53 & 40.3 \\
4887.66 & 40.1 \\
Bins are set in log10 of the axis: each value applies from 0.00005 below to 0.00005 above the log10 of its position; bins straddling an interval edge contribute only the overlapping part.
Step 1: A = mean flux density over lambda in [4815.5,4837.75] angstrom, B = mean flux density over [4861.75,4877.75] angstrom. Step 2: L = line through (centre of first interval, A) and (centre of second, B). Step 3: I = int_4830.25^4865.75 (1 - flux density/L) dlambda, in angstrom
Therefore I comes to 1.0 angstrom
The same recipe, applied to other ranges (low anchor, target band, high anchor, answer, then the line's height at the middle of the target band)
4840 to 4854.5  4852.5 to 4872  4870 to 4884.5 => 2.4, 40.1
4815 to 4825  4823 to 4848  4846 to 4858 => -0.5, 39.8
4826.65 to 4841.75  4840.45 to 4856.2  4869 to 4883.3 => 0.3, 40.4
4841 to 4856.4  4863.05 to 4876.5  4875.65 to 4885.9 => 0.9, 40.3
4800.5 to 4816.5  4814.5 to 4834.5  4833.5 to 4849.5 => -0.1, 40.7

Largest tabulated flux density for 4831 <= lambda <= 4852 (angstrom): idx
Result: 40.9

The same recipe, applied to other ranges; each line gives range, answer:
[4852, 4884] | 41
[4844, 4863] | 40.6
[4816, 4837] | 41.5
